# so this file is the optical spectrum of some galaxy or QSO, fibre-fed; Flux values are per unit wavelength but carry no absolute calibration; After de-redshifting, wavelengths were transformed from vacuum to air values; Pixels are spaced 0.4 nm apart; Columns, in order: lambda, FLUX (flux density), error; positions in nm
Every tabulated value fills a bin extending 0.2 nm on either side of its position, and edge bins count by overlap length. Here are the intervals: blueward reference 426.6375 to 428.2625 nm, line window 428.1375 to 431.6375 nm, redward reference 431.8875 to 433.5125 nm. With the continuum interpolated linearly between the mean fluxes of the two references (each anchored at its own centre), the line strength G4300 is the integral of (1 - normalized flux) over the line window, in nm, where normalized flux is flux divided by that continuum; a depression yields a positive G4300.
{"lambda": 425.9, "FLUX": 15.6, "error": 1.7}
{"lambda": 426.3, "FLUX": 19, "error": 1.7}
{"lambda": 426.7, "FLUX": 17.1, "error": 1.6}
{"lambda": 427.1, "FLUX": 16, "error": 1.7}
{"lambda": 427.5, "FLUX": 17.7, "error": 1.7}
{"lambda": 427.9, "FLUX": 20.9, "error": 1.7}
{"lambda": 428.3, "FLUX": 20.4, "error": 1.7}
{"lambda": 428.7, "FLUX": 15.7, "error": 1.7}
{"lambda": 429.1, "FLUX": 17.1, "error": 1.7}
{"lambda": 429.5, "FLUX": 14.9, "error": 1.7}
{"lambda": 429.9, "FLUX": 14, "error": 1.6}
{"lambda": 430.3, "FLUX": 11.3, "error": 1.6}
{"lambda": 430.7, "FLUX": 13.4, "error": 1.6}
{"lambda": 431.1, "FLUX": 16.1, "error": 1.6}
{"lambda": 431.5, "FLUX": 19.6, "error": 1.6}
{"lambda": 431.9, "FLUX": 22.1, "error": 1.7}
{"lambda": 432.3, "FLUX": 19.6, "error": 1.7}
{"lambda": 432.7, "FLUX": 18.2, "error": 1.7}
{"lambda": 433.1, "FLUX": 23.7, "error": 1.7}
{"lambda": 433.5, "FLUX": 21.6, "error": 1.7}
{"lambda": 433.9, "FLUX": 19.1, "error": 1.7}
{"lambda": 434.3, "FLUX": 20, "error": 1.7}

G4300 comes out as 0.67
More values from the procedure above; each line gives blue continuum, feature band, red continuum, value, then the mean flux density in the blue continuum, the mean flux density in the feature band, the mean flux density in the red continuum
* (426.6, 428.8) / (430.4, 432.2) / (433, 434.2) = 0.22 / 18.1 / 17.5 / 21.2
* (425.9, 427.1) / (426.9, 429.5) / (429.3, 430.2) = -0.35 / 17.3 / 17.7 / 14.1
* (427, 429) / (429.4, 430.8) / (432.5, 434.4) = 0.43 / 18.2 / 13.3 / 20.5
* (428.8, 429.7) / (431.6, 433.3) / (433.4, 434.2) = -0.17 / 16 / 20.8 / 20.2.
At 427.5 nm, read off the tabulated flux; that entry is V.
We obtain 17.7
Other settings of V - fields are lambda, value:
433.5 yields 21.6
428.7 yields 15.7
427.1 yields 16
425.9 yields 15.6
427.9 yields 20.9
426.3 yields 19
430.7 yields 13.4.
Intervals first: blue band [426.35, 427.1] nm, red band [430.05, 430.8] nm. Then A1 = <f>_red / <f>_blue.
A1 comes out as 0.7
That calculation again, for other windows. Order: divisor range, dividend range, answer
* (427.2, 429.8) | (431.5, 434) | 1.18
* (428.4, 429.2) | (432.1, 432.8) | 1.13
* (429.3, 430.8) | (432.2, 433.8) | 1.55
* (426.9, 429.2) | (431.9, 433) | 1.11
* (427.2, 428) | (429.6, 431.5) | 0.77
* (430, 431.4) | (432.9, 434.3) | 1.51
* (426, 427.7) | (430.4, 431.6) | 0.90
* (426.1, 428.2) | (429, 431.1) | 0.78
